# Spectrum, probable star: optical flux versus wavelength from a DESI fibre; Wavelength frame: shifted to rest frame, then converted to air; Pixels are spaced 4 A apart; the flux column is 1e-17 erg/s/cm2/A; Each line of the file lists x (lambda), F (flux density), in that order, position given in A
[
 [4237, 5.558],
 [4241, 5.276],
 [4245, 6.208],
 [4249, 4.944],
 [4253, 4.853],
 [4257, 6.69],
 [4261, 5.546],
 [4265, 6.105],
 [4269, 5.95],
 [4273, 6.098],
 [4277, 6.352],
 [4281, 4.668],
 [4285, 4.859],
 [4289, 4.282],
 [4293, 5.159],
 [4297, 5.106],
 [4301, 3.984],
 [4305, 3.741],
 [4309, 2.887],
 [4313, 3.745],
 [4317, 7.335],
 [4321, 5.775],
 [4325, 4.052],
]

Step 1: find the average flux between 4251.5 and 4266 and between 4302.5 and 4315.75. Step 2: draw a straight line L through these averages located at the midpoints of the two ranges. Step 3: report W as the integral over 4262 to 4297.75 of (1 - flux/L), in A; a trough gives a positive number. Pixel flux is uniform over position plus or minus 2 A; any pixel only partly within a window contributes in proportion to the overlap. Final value -3.55 A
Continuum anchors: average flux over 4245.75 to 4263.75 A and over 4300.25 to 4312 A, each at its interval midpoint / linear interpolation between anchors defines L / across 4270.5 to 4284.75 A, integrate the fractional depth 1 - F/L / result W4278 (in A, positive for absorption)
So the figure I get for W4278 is -2.9 A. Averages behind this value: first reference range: 5.58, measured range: 5.61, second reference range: 3.51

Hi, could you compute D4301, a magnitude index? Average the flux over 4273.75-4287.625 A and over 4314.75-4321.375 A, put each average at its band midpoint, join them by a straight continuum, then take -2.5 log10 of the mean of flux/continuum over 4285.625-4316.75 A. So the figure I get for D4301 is 0.354 mag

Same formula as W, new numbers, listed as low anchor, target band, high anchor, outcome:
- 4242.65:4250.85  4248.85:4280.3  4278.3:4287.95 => -3.8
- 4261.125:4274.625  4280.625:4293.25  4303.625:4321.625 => 1.7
